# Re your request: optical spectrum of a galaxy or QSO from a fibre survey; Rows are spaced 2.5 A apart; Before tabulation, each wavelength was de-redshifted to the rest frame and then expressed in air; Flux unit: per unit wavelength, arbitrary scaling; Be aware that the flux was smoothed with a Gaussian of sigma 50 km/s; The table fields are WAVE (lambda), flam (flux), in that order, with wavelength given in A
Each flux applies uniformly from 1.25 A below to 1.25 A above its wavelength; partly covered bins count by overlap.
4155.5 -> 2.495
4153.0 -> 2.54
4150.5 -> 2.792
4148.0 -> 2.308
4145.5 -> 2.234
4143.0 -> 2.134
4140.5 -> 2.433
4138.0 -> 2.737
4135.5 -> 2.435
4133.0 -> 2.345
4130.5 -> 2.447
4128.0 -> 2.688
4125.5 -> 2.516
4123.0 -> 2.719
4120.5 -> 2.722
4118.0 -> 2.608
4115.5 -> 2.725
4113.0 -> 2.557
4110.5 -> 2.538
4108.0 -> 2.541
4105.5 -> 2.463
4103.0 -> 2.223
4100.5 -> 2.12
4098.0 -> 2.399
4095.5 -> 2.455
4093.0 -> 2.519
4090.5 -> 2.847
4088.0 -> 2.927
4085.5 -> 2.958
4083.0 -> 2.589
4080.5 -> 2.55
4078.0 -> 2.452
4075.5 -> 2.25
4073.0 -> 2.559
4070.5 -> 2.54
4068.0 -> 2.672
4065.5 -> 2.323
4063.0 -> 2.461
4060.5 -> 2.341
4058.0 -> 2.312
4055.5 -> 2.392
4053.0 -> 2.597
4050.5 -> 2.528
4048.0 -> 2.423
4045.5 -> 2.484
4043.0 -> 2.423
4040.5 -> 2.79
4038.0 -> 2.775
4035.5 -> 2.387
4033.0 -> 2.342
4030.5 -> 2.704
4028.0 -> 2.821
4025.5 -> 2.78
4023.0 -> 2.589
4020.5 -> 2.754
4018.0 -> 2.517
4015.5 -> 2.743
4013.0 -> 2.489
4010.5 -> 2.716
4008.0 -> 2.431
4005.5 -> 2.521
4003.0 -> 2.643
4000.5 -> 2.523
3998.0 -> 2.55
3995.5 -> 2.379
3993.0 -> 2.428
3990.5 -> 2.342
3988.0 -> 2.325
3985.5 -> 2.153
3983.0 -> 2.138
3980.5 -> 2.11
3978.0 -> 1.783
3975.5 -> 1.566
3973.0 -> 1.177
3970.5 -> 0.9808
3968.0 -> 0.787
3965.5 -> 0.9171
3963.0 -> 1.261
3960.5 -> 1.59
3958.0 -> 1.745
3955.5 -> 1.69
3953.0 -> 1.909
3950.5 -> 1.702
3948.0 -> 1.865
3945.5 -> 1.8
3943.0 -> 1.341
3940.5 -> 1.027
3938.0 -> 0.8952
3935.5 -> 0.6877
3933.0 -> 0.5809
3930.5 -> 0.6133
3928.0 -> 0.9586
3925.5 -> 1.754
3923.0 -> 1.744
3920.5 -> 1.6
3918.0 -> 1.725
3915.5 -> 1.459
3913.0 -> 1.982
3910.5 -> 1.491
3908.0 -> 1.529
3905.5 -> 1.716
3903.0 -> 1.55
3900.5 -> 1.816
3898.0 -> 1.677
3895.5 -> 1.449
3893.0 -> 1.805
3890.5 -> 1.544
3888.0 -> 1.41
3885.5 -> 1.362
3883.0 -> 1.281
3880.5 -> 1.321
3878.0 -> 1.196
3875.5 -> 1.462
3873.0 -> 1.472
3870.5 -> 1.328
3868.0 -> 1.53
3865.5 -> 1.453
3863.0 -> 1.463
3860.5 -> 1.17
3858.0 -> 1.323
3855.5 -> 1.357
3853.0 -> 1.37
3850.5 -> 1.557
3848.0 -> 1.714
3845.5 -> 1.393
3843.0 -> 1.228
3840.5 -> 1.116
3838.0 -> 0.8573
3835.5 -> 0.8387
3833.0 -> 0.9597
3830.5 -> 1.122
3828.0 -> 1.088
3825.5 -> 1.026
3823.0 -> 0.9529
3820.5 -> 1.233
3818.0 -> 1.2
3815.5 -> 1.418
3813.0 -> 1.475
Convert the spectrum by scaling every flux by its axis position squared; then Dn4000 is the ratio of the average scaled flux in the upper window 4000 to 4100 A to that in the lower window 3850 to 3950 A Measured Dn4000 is 1.95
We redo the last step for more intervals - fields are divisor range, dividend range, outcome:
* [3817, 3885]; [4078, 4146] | 2.29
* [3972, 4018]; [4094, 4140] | 1.16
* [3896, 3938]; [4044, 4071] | 1.87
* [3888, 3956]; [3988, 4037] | 1.82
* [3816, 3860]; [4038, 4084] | 2.32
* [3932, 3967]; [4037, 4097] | 1.99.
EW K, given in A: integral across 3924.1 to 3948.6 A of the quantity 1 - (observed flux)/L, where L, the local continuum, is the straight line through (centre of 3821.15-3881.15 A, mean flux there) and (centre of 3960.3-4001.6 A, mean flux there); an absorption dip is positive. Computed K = 7.5 A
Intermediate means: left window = 1.26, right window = 1.83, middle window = 1.14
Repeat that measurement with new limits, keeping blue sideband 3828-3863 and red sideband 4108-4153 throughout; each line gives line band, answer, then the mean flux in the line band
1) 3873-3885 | 0.4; 1.33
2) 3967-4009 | -3.6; 2.05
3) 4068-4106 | -3.3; 2.53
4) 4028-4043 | -3.6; 2.6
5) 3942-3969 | 3.3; 1.52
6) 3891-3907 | -2.0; 1.66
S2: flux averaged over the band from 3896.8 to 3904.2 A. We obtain 1.68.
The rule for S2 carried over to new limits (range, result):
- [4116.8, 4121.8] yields 2.67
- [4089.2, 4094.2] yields 2.69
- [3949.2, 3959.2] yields 1.76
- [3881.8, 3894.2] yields 1.48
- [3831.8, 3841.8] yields 0.944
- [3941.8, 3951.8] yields 1.68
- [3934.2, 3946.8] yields 1.15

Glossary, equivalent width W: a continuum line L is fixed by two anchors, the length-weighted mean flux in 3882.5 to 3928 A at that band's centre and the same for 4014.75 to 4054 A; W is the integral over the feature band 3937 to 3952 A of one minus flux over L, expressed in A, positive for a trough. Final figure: 3.6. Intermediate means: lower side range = 1.59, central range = 1.46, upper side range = 2.6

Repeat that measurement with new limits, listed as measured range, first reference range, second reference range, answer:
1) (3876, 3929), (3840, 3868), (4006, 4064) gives 5.0 A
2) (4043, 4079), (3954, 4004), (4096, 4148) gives -4.0 A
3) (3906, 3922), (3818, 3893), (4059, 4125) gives -0.4 A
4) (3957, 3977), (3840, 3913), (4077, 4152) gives 6.6 A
